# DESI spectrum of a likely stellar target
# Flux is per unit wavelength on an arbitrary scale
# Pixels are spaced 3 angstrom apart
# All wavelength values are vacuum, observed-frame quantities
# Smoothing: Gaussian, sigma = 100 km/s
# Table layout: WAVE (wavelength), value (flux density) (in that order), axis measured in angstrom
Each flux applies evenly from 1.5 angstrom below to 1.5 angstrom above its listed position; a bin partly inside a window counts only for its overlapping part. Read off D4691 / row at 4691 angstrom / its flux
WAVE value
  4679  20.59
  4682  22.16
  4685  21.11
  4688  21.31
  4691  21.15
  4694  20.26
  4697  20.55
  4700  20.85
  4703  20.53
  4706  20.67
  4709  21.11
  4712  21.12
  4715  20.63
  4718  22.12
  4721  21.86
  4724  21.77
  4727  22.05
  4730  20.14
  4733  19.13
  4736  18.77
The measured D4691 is 21.15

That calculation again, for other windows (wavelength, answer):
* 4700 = 20.85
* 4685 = 21.11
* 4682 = 22.16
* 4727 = 22.05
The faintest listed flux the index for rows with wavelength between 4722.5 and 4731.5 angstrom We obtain 20.14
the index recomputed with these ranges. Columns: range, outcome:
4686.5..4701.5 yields 20.26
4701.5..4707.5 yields 20.53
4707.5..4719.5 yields 20.63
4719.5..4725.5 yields 21.77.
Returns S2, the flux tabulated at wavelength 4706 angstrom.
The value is 20.67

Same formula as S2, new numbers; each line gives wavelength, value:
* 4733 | 19.13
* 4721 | 21.86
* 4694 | 20.26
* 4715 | 20.63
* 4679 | 20.59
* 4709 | 21.11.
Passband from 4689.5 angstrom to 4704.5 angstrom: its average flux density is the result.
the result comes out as 20.7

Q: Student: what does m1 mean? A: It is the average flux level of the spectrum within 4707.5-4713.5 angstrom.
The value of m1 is 21.1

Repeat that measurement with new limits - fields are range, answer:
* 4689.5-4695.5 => 20.7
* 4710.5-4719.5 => 21.3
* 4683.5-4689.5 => 21.2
